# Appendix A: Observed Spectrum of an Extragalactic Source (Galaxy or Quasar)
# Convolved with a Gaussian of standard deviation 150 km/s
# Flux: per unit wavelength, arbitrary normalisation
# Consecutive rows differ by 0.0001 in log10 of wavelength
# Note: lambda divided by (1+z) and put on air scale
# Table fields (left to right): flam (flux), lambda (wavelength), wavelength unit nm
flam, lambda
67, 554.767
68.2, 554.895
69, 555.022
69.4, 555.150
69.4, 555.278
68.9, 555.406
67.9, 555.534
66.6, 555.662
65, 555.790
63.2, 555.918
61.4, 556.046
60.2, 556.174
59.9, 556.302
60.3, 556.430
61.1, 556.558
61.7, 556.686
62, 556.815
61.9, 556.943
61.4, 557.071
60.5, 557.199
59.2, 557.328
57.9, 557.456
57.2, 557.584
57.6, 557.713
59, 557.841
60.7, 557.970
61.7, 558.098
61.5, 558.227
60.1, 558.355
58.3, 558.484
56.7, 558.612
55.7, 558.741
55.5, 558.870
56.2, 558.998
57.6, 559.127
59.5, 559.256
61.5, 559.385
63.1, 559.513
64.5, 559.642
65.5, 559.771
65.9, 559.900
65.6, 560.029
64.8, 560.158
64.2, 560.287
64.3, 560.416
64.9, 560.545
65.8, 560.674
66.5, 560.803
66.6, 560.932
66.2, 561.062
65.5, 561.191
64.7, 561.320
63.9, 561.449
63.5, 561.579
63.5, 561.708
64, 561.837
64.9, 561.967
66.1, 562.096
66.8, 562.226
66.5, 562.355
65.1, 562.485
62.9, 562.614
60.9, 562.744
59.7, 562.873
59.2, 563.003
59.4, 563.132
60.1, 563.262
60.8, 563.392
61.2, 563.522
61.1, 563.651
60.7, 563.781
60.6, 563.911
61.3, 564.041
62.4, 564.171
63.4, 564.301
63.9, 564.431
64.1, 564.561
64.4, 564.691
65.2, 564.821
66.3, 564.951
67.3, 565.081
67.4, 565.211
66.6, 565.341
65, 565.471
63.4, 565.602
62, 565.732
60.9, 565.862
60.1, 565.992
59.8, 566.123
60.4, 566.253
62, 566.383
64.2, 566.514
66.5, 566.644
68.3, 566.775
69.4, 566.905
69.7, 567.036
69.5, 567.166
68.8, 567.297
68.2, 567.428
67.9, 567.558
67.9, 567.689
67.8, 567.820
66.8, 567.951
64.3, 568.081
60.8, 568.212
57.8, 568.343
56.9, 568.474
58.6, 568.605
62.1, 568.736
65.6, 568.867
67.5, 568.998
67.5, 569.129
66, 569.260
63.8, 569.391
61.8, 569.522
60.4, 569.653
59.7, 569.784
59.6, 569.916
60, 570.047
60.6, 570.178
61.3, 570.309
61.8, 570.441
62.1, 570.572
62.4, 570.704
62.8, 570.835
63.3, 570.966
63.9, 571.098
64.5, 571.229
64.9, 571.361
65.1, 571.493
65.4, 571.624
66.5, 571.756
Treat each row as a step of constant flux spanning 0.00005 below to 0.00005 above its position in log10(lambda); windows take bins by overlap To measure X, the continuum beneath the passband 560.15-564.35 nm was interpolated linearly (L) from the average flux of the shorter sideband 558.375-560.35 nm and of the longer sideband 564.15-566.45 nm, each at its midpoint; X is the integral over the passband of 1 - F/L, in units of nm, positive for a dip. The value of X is -0.08 nm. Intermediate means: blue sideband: 60.9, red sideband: 63.6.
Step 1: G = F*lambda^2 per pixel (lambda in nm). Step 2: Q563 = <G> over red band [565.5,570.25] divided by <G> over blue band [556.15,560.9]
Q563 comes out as 1.1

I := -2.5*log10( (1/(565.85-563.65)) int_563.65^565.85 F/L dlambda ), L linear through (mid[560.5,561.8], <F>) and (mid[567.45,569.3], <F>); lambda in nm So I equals 0.01 mag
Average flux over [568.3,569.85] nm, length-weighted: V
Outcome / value 62.4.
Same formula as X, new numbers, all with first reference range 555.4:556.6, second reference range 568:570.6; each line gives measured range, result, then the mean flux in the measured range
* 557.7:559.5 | 0.12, 58.9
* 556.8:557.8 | 0.06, 59.6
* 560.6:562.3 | -0.07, 65.2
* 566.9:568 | -0.11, 68.4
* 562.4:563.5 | 0.03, 61.1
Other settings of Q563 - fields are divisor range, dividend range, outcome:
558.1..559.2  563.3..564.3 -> 1.08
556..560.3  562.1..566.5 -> 1.06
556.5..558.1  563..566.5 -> 1.07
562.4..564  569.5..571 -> 1.03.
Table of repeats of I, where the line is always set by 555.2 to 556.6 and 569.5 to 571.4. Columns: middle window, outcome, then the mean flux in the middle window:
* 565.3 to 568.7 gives -0.03 mag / 64.3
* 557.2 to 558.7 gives 0.08 mag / 59.1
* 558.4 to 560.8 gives 0.03 mag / 61.8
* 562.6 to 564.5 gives 0.03 mag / 61.1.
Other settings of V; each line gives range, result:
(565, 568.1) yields 65.6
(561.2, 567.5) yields 63.9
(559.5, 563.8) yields 63.8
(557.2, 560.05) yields 59.9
